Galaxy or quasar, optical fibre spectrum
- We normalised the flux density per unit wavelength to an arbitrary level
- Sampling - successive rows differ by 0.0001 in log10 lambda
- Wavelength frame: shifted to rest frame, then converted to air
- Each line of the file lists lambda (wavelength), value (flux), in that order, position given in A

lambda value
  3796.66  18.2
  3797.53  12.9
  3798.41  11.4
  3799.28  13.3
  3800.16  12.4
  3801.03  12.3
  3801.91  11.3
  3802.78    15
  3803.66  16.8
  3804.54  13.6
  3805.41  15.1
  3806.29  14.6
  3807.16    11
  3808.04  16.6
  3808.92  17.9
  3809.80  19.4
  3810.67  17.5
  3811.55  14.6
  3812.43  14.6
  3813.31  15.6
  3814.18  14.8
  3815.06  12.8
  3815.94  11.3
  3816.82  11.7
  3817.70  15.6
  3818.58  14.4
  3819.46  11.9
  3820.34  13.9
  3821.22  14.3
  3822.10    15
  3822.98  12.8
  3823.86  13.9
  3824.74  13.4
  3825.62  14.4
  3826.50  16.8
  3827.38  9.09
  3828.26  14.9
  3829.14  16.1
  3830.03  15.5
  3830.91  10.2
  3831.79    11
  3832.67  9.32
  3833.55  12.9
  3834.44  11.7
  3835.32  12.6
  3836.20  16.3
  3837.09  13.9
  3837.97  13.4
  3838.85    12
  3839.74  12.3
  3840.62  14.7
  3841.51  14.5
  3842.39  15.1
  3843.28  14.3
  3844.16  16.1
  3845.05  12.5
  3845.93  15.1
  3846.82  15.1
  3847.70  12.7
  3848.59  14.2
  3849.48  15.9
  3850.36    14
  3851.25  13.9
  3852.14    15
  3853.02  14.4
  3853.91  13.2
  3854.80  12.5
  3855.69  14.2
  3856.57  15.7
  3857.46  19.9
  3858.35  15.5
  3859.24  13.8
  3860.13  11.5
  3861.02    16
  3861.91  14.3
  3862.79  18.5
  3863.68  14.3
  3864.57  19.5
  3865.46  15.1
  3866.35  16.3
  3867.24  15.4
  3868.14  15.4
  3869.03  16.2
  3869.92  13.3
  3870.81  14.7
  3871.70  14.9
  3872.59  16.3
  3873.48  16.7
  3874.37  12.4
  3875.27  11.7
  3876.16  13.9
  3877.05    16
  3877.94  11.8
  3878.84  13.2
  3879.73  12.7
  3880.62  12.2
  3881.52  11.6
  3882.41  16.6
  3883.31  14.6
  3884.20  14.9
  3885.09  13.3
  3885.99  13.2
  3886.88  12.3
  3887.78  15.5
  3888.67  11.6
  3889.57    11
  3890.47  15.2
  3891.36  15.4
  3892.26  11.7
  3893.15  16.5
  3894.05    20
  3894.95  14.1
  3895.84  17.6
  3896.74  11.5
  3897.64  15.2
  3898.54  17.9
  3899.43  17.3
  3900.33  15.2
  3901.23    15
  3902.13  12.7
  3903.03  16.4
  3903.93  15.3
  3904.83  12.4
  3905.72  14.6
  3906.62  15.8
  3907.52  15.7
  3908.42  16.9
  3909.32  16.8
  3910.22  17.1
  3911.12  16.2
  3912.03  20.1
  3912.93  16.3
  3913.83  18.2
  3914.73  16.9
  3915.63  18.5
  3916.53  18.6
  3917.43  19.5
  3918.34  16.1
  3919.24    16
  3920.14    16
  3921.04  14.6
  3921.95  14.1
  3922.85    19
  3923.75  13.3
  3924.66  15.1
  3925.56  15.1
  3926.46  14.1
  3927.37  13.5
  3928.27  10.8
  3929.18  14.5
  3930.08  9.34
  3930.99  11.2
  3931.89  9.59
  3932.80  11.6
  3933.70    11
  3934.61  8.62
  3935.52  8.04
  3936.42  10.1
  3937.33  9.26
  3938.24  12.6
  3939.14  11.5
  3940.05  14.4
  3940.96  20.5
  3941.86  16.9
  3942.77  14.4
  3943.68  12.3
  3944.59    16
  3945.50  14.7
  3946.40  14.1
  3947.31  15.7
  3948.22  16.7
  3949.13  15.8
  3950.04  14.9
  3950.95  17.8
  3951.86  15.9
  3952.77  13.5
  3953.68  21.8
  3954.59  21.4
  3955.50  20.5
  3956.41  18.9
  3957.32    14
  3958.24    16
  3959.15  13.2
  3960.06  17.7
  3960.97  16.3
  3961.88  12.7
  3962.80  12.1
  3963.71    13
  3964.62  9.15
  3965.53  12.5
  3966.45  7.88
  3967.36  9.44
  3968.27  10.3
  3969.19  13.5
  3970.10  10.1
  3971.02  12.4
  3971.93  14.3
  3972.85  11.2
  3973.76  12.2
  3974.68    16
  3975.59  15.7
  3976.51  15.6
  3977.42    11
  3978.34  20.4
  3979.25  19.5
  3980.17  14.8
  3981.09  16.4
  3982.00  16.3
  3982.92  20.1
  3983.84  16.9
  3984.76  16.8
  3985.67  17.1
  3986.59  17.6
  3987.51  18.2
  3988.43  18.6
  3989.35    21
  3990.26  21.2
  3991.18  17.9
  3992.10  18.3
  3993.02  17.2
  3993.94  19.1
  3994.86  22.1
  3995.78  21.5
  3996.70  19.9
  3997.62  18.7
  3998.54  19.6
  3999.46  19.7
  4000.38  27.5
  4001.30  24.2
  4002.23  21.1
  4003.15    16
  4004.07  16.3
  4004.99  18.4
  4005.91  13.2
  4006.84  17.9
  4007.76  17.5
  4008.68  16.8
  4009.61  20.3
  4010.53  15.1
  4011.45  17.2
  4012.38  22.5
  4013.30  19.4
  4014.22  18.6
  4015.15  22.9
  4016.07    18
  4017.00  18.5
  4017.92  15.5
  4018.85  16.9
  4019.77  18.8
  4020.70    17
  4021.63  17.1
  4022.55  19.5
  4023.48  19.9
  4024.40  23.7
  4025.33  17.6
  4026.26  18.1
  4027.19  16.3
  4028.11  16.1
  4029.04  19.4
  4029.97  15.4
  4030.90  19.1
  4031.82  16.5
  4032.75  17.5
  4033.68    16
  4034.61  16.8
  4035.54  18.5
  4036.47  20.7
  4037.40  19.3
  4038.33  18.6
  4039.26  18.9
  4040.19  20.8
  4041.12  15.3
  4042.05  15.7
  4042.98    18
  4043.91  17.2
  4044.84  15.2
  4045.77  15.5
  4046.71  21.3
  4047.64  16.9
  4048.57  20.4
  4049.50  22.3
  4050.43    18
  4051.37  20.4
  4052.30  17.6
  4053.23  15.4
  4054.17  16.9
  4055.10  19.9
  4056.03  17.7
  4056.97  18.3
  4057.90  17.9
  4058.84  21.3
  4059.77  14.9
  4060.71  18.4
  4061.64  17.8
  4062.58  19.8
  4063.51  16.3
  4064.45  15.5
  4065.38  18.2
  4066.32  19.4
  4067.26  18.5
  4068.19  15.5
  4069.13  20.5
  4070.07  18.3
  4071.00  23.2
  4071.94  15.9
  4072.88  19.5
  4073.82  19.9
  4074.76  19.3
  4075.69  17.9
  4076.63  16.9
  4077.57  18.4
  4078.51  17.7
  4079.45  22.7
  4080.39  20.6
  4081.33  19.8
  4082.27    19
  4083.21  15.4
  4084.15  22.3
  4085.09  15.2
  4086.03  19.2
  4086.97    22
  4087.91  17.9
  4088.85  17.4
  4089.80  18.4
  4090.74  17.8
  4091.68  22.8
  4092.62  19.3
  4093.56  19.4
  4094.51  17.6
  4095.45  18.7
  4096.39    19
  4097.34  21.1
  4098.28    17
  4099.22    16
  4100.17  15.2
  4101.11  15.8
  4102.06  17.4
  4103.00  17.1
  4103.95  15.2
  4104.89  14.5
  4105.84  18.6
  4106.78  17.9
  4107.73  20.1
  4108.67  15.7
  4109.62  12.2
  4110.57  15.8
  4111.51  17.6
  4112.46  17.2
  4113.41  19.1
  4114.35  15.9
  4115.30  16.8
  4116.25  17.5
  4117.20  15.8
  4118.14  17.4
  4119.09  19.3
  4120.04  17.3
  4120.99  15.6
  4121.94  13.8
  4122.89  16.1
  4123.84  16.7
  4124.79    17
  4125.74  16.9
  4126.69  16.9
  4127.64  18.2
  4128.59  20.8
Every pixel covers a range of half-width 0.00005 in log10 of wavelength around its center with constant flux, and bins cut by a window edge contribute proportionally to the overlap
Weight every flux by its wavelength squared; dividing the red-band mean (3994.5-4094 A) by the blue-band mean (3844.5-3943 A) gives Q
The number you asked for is 1.4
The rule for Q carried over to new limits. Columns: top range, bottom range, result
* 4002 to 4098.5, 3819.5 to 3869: 1.43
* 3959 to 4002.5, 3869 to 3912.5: 1.17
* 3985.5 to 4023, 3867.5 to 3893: 1.45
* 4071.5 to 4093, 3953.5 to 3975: 1.44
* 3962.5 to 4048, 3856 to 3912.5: 1.23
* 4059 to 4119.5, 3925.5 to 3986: 1.36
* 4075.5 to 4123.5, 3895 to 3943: 1.32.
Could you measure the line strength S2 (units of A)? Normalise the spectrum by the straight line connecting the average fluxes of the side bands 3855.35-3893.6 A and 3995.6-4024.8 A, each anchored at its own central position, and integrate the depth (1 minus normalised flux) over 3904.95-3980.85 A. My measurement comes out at 9.6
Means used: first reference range 14.5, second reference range 19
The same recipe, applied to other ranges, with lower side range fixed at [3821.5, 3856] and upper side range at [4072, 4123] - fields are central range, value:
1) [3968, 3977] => 1.5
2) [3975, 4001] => -4.0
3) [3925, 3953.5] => 3.5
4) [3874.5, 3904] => 0.4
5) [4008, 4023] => -1.7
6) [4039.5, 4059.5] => -1.3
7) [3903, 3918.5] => -2.0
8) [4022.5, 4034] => -0.9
